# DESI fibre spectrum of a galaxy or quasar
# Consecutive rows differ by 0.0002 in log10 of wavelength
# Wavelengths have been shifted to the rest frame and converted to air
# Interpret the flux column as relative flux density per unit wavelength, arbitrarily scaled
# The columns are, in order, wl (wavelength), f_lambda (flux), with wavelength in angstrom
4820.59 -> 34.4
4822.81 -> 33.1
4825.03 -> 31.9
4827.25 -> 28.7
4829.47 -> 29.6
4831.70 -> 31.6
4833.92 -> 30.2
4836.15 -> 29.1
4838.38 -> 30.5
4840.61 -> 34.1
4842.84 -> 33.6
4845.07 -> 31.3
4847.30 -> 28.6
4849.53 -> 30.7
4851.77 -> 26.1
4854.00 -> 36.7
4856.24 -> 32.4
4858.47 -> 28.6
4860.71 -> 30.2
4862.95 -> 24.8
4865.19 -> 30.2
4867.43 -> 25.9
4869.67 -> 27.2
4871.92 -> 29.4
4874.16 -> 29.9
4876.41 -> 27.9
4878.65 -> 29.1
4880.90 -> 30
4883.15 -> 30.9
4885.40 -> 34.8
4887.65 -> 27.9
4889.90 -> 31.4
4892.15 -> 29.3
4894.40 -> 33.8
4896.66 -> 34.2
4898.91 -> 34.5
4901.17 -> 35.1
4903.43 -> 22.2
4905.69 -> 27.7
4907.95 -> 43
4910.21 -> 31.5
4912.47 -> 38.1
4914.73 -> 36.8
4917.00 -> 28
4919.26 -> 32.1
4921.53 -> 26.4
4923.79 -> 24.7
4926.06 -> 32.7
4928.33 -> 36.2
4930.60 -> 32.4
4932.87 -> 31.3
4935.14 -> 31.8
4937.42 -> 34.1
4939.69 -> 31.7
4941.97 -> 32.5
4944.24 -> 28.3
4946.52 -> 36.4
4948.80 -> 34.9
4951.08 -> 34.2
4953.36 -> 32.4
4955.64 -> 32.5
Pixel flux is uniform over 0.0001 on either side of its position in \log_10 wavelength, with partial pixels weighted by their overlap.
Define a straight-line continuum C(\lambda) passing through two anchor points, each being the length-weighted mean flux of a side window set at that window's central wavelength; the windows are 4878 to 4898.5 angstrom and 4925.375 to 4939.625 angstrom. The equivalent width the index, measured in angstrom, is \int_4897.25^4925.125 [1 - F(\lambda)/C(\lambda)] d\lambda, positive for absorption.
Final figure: 0.4 angstrom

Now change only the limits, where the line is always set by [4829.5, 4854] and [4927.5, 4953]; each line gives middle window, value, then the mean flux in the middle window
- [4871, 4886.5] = 0.66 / 30.3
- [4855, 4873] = 1.53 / 28.6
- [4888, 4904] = 0.19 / 31.7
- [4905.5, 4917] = -1.05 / 35.3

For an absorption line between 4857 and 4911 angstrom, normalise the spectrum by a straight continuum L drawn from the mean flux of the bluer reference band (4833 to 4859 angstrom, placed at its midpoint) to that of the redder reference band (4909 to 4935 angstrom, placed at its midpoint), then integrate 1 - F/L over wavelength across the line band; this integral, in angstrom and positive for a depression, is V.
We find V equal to 1.8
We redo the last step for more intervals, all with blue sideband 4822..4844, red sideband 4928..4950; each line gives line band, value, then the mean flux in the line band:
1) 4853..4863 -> 0.16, 31.1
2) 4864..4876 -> 1.25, 28.5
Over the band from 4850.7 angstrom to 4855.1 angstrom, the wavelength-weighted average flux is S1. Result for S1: 31.5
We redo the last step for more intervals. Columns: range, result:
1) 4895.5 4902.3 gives 34.6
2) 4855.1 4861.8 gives 30.4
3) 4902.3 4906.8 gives 24.9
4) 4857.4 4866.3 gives 28.4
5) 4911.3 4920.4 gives 33.7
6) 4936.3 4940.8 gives 32.9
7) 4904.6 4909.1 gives 35.4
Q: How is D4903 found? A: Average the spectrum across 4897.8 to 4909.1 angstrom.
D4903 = 32.5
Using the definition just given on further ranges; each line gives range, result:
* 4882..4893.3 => 30.9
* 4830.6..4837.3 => 30.3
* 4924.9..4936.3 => 32.8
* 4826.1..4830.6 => 29.2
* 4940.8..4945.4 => 30.4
